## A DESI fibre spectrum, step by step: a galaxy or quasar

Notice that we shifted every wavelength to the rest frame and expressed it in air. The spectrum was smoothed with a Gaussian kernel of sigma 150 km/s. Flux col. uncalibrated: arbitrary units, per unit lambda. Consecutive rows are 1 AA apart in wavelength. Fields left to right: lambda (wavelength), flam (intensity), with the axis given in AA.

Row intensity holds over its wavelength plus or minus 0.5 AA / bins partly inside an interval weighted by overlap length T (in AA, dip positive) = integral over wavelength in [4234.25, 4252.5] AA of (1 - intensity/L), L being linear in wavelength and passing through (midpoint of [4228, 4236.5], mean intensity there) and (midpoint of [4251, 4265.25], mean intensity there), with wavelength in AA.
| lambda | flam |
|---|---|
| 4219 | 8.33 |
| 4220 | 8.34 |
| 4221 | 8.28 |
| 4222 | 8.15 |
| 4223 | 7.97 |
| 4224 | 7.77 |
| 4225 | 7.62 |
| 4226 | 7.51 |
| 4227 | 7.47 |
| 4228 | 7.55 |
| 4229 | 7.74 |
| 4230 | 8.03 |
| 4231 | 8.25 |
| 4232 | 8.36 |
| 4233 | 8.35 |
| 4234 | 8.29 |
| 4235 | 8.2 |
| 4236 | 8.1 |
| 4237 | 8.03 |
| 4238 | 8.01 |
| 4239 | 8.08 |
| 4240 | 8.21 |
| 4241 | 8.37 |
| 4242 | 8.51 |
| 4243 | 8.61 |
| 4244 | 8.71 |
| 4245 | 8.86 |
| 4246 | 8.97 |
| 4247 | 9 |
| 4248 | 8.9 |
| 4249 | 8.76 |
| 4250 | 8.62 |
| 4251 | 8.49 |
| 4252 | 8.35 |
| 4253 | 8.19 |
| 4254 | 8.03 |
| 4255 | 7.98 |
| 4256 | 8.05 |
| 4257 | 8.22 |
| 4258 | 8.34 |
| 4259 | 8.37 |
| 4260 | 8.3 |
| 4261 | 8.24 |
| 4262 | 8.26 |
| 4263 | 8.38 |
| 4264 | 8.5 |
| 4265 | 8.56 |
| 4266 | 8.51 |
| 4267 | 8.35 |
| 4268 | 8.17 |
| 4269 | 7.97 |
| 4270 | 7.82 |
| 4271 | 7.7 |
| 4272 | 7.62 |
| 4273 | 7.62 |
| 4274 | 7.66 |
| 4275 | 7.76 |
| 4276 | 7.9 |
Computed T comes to -0.7 AA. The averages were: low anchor 8.13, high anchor 8.27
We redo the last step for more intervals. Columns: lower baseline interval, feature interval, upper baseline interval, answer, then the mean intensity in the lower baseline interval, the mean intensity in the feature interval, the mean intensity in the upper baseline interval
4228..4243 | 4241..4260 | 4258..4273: -0.7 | 8.17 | 8.49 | 8.18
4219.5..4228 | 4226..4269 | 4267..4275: -2.5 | 7.87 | 8.3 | 7.83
